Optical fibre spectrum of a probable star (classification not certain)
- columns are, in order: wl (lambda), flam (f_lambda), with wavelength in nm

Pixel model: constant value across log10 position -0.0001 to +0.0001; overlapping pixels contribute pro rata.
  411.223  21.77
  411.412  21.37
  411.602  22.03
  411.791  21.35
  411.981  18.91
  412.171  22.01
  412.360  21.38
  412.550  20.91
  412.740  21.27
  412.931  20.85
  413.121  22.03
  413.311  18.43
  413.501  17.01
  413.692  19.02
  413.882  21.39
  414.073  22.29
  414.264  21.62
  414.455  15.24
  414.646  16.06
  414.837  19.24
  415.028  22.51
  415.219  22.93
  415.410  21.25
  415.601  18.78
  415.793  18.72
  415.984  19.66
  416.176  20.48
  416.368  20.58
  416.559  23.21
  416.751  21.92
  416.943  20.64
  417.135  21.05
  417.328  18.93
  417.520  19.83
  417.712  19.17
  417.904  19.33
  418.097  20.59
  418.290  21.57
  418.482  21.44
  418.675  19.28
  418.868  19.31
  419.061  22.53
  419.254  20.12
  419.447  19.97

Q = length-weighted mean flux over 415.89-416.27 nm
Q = 20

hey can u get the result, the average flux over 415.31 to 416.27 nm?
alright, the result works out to 19.8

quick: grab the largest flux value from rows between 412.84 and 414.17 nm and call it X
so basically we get 22.29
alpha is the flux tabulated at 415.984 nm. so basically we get 19.66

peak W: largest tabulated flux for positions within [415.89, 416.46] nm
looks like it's 20.58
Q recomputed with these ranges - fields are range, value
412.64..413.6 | 19.9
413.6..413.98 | 20.2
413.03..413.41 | 20.2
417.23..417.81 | 19.3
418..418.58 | 21.2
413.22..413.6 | 17.7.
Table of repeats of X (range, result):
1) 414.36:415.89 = 22.93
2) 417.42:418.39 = 21.57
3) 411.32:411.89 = 22.03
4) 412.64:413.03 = 21.27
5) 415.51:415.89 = 18.78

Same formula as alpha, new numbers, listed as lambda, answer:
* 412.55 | 20.91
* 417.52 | 19.83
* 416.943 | 20.64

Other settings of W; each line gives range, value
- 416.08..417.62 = 23.21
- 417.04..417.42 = 21.05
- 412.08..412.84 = 22.01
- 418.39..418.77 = 21.44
